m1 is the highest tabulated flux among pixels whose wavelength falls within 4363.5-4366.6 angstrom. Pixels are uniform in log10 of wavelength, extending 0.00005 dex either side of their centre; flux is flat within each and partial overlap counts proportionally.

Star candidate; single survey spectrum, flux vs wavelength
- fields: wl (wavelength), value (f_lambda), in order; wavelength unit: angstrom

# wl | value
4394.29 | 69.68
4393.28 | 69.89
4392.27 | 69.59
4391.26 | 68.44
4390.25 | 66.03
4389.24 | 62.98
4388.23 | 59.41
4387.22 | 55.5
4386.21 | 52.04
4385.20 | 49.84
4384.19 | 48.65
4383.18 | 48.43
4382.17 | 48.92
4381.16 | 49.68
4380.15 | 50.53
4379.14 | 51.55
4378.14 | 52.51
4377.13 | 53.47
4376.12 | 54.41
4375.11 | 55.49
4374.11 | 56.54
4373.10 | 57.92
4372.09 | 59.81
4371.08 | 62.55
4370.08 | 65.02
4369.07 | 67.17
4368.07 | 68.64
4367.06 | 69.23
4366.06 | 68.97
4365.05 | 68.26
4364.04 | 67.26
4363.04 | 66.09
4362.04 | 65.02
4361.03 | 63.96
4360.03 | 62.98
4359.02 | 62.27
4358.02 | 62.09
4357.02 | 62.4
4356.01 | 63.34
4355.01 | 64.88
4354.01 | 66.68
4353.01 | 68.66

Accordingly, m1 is 68.97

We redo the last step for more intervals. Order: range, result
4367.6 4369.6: 68.64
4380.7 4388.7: 59.41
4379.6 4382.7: 50.53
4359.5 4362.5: 65.02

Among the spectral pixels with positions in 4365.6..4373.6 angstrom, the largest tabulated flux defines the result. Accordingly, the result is 69.23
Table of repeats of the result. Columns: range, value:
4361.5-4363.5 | 66.09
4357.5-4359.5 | 62.27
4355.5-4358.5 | 63.34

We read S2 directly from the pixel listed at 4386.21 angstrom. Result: 52.04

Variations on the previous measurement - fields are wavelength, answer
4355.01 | 64.88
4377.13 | 53.47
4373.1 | 57.92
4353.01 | 68.66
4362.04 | 65.02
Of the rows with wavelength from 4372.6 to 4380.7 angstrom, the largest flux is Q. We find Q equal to 57.92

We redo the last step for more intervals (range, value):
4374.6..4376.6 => 55.49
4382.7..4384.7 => 48.65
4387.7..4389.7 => 62.98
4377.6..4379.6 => 52.51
